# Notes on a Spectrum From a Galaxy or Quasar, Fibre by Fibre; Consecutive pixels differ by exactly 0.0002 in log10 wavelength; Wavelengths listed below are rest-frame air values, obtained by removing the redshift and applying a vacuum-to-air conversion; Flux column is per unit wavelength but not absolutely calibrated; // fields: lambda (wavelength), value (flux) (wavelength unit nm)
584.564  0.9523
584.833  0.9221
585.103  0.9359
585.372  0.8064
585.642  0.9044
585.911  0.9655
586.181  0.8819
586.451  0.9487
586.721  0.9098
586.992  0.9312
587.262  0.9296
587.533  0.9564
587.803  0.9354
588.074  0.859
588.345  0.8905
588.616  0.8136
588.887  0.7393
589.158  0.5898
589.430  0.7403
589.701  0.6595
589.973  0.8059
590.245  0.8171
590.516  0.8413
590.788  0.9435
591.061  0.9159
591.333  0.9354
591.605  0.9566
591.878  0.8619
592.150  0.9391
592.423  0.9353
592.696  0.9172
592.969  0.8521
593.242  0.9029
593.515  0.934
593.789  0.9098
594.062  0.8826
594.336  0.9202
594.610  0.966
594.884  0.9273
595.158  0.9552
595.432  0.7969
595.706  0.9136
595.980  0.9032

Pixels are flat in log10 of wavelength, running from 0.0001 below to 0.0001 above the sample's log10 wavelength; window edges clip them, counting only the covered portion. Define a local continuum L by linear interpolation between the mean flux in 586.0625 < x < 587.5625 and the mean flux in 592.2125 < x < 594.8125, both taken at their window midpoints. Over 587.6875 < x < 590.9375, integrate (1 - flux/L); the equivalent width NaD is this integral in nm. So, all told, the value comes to 0.42 nm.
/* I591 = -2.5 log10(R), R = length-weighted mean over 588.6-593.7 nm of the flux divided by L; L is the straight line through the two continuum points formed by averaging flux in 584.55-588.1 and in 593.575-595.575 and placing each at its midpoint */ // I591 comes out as 0.08 mag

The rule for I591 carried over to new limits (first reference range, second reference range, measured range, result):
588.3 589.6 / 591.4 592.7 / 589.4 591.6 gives -0.012 mag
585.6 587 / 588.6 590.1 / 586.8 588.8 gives -0.096 mag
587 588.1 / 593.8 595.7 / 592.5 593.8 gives 0.011 mag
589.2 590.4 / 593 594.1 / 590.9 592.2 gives -0.128 mag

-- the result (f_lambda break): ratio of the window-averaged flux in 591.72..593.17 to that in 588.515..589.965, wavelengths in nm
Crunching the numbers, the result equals 1.26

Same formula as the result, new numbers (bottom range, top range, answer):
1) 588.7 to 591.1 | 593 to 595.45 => 1.17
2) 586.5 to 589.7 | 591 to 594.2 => 1.09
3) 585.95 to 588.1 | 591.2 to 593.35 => 0.99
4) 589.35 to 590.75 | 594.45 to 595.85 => 1.16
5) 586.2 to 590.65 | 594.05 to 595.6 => 1.09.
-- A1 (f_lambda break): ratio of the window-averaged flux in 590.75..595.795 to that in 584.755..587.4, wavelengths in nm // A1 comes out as 1.00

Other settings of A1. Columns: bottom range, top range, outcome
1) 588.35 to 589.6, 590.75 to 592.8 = 1.25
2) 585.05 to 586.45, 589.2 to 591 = 0.88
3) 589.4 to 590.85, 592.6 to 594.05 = 1.13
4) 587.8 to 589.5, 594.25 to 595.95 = 1.16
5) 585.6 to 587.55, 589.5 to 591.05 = 0.88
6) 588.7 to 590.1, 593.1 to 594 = 1.29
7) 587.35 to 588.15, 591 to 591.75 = 1.02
